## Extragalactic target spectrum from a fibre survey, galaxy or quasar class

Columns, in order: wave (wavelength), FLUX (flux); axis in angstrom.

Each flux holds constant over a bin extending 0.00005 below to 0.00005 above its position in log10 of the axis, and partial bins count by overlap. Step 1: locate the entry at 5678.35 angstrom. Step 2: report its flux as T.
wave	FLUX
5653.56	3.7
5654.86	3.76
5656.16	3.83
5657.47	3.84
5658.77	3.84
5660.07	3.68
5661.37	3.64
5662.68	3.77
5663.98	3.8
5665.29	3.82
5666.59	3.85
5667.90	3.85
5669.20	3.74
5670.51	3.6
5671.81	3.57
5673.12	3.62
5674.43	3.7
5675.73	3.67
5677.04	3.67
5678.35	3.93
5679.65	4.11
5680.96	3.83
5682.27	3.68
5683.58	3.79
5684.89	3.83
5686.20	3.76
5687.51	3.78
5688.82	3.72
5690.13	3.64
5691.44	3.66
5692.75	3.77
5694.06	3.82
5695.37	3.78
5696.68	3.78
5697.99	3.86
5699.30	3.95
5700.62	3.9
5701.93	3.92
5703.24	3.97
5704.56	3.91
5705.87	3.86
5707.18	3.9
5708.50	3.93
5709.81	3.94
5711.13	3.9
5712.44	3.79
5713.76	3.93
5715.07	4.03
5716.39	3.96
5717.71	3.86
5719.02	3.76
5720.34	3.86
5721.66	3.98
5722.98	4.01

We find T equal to 3.93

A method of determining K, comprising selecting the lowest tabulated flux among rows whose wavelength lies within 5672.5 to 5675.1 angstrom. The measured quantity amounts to 3.62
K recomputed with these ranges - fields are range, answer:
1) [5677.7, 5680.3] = 3.93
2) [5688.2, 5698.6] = 3.64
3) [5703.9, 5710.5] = 3.86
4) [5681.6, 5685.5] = 3.68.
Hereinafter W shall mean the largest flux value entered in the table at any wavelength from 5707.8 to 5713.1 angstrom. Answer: 3.94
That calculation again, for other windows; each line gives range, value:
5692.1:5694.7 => 3.82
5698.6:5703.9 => 3.97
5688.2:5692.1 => 3.72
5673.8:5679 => 3.93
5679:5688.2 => 4.11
